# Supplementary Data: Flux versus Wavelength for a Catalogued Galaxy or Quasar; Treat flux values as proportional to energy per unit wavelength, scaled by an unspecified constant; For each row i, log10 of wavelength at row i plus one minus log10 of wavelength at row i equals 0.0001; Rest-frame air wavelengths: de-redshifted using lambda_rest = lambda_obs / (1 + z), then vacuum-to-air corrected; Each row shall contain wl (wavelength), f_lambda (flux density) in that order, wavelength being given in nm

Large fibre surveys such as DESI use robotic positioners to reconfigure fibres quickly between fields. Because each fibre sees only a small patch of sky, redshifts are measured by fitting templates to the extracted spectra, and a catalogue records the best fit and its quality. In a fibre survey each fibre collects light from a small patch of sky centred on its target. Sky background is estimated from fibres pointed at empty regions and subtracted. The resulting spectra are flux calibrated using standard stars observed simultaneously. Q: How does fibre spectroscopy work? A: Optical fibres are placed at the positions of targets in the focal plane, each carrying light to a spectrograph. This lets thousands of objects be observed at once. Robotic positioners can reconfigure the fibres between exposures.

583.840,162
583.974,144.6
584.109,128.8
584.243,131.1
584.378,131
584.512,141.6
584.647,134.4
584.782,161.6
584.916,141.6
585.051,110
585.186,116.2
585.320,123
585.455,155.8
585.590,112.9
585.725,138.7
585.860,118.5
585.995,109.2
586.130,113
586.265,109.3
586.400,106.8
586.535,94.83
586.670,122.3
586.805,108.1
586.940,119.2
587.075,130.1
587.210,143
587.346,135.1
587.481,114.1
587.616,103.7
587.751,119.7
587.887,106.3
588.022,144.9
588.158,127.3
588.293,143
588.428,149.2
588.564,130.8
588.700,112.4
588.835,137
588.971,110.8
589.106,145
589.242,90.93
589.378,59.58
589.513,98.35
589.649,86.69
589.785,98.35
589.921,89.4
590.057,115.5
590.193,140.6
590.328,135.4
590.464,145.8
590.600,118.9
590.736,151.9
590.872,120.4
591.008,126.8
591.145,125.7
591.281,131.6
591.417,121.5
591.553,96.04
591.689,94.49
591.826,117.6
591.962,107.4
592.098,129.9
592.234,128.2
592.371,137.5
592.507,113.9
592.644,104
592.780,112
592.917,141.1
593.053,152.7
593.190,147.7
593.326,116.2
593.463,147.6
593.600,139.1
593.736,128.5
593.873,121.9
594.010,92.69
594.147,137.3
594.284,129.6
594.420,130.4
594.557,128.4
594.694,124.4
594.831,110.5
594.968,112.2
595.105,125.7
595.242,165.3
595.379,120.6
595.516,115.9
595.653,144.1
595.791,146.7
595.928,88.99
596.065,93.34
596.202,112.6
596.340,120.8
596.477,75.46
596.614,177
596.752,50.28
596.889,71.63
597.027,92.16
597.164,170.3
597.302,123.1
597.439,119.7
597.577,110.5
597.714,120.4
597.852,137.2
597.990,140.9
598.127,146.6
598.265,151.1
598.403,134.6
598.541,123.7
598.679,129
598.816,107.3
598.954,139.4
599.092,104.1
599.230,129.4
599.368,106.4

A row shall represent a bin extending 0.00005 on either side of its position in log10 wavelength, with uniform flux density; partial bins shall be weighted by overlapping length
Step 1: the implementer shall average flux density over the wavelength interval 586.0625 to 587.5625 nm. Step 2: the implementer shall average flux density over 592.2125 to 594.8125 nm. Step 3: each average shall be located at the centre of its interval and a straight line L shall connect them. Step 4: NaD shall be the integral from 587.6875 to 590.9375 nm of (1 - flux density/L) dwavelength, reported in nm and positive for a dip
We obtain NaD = 0.04 nm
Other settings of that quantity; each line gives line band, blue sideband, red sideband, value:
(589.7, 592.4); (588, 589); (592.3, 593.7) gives 0.21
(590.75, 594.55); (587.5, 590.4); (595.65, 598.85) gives -0.21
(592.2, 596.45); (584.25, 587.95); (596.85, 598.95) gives 0.01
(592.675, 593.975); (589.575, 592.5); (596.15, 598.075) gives -0.15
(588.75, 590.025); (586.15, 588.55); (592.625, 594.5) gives 0.23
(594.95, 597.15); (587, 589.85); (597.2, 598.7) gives 0.24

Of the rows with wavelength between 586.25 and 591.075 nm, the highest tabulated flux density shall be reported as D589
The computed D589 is 151.9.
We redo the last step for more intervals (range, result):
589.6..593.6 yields 152.7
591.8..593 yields 141.1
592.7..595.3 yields 165.3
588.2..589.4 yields 149.2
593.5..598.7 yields 177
